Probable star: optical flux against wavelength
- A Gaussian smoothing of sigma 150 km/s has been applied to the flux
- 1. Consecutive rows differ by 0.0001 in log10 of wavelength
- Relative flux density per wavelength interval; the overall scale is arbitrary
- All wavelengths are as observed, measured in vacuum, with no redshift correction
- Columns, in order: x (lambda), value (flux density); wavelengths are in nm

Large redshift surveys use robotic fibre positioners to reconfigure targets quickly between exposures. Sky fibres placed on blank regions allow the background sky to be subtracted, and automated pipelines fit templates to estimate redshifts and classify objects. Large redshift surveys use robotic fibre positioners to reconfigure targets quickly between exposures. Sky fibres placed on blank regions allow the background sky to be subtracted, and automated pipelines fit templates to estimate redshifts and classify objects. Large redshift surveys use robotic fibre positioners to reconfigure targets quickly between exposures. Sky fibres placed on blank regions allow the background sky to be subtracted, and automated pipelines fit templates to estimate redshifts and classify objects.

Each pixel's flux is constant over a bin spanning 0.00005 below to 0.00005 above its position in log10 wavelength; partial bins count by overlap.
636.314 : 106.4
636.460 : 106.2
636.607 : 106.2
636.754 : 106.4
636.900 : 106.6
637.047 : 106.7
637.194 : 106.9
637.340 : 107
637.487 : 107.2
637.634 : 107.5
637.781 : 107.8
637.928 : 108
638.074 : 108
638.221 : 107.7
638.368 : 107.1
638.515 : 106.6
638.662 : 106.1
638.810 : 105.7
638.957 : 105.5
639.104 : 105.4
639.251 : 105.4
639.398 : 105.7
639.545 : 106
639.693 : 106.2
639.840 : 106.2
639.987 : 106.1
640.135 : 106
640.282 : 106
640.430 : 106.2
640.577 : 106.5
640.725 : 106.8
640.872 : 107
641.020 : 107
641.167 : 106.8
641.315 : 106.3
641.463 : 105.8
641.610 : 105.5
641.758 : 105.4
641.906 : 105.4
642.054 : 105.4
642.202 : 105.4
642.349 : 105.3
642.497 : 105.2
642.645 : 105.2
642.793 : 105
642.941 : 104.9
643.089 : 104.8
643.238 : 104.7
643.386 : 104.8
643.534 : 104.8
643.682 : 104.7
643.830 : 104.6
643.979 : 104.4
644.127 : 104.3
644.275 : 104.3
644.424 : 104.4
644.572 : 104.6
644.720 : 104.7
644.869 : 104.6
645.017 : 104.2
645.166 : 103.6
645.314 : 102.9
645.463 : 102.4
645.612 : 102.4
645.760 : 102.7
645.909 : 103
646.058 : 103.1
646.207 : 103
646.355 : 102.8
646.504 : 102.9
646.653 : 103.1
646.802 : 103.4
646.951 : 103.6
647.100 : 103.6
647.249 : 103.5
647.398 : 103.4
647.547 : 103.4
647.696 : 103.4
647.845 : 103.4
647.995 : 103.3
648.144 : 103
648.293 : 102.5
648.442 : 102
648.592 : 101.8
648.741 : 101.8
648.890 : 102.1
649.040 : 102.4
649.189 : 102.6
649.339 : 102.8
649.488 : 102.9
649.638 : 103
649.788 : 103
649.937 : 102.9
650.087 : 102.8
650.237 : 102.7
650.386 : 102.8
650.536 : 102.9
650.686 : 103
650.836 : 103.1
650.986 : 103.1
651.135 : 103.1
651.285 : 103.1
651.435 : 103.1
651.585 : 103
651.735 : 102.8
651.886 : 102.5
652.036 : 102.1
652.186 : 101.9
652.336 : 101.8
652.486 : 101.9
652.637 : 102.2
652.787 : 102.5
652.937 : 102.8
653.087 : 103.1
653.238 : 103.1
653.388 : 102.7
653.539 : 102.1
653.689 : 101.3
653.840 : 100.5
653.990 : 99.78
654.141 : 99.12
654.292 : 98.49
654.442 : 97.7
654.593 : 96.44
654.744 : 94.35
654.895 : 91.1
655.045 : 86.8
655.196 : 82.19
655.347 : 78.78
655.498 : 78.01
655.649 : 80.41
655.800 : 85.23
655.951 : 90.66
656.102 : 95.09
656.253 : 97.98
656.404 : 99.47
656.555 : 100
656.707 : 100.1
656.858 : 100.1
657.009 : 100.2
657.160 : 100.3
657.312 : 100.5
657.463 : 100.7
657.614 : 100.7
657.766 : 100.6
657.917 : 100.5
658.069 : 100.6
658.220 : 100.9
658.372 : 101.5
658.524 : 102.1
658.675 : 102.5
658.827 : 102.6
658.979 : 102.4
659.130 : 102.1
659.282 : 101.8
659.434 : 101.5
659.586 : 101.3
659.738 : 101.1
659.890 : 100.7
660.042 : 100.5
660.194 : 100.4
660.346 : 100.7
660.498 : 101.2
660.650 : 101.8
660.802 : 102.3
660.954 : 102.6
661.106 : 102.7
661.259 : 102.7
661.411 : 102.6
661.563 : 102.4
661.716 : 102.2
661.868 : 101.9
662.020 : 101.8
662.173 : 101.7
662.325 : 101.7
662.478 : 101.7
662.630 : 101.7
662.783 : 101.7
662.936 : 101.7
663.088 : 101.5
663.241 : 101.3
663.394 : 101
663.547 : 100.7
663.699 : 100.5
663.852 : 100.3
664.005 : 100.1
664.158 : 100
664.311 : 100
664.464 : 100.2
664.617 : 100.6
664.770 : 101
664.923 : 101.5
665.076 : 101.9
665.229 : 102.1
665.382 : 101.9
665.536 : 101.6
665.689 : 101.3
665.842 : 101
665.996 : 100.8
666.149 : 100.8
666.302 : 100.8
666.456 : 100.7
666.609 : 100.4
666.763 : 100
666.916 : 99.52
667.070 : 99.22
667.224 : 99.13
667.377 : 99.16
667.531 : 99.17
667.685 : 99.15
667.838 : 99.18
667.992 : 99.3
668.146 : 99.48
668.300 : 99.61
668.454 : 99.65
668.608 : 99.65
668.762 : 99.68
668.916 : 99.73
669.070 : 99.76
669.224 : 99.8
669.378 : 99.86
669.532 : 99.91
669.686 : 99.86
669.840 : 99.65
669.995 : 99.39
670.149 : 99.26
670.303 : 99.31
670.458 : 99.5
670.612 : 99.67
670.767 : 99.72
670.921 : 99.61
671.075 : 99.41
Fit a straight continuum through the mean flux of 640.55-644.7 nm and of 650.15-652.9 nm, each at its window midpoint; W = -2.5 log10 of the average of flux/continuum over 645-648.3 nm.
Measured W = 0.010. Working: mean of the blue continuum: 105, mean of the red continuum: 103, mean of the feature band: 103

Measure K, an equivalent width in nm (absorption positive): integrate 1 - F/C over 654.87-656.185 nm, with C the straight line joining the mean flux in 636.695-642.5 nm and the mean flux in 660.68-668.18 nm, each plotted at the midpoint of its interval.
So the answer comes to 0.226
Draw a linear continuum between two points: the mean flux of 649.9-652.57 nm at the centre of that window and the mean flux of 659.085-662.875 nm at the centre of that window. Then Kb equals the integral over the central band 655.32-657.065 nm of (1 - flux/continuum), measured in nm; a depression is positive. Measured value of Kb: 0.17 nm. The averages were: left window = 103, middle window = 92.5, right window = 102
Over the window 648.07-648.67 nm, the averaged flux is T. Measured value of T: 102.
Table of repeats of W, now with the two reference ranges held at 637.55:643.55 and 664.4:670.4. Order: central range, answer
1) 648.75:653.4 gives 0.01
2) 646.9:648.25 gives 0.01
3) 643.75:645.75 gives 0.01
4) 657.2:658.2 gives 0.02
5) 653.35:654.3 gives 0.03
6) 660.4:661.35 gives -0.01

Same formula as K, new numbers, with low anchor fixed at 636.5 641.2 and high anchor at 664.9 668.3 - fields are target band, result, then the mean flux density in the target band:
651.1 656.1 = 0.303 nm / 97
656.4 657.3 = 0.021 nm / 100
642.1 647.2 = 0.059 nm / 104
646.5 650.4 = 0.057 nm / 103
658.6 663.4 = -0.008 nm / 102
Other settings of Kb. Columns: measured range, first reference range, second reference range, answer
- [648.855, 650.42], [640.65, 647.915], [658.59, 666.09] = 0.01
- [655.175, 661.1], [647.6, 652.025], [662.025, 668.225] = 0.20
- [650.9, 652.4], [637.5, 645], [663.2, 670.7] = 0.01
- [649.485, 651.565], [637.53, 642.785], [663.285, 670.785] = 0.02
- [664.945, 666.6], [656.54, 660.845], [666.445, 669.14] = -0.02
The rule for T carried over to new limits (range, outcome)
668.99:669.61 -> 99.9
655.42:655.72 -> 79.2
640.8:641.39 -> 107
